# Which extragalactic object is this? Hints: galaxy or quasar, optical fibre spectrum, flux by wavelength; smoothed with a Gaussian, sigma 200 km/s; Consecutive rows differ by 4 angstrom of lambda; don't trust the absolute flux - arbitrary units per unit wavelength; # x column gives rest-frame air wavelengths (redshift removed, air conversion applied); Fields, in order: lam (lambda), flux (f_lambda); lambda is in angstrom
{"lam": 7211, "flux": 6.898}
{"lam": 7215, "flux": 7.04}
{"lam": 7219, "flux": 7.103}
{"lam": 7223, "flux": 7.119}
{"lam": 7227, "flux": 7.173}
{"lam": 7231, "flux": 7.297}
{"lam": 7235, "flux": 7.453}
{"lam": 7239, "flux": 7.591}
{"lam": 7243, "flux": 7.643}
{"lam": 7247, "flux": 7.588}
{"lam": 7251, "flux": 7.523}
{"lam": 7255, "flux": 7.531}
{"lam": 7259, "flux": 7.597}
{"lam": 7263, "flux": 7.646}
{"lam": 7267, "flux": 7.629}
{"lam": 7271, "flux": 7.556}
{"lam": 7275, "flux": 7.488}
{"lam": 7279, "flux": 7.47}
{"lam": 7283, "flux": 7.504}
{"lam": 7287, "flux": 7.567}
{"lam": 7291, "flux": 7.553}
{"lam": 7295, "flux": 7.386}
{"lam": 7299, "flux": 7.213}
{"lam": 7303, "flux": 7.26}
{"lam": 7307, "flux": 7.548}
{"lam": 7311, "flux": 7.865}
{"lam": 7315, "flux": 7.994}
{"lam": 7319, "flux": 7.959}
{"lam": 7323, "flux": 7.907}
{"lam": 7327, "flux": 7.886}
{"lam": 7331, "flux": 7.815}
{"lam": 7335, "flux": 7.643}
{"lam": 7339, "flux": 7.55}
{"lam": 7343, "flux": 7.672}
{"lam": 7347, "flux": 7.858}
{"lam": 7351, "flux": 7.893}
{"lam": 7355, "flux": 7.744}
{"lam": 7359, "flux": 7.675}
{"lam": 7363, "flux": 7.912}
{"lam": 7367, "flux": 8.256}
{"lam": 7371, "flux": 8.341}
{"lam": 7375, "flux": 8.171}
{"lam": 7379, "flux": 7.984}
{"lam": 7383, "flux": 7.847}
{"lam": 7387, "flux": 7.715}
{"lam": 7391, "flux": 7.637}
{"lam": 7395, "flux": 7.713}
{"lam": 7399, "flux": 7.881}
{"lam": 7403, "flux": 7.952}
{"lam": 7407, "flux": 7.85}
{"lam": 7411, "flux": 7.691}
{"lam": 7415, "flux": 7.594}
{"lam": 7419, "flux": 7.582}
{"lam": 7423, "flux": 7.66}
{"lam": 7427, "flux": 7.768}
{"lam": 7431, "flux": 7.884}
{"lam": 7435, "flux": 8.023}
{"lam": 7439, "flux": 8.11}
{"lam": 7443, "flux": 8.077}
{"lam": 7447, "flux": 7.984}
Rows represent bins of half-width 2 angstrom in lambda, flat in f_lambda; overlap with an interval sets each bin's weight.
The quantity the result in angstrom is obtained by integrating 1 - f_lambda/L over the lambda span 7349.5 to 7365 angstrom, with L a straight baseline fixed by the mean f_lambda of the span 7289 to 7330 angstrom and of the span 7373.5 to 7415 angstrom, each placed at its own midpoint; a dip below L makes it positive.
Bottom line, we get -0.10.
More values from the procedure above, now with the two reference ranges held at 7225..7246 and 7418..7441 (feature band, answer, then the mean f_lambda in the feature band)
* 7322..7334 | -0.33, 7.85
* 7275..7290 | 0.05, 7.51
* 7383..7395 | 0.08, 7.71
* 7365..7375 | -0.71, 8.27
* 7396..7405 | -0.12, 7.89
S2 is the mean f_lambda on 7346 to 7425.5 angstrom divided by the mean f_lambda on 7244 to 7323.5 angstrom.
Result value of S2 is 1.0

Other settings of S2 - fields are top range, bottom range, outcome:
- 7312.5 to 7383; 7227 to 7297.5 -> 1.05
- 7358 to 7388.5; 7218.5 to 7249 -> 1.08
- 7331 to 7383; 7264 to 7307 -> 1.06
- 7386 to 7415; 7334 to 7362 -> 1.00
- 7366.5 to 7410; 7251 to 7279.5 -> 1.05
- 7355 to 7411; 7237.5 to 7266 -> 1.04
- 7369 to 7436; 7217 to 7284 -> 1.05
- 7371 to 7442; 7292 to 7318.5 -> 1.04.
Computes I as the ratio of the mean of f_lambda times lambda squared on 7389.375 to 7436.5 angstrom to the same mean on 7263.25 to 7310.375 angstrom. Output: 1.07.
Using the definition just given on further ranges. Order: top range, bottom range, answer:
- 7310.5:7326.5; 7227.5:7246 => 1.09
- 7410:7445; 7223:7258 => 1.10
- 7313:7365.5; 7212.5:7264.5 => 1.09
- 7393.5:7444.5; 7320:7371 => 1.02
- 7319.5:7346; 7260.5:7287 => 1.04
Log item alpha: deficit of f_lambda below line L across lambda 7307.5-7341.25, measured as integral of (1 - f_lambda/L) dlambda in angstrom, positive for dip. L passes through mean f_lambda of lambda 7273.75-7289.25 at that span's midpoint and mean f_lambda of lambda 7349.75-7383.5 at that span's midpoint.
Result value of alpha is -0.28 angstrom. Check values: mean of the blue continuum 7.51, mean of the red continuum 7.99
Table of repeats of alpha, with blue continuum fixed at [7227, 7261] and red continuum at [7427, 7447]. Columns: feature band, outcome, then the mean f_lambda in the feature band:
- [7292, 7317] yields 0.4 angstrom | 7.54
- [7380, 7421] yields 0.8 angstrom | 7.75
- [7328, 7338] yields 0.0 angstrom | 7.73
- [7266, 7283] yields 0.1 angstrom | 7.53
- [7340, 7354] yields 0.0 angstrom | 7.78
